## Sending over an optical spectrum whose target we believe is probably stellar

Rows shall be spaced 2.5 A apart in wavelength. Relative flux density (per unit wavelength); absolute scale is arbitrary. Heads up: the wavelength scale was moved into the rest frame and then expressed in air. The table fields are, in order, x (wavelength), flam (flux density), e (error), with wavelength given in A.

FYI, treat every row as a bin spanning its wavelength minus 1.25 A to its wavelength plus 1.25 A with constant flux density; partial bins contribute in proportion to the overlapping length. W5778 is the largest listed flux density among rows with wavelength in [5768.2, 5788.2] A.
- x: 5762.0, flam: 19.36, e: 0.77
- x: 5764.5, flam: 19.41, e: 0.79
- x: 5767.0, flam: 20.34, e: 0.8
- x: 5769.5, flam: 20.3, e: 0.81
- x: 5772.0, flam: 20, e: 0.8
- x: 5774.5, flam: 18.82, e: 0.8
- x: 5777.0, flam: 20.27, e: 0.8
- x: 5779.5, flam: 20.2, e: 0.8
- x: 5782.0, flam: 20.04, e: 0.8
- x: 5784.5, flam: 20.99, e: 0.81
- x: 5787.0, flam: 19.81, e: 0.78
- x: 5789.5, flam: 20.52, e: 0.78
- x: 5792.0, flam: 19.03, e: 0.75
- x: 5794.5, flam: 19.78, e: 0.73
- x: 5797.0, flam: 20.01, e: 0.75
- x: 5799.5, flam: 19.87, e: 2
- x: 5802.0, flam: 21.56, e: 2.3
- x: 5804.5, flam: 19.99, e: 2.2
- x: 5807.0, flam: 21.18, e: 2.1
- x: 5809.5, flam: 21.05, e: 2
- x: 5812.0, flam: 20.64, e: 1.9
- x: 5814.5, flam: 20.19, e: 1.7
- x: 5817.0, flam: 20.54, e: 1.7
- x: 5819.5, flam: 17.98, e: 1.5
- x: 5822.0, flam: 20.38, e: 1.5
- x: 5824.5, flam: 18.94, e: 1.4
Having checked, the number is 20.99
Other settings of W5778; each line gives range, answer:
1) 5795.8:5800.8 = 20.01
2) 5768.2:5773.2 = 20.3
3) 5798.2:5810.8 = 21.56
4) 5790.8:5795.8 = 19.78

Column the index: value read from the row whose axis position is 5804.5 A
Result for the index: 19.99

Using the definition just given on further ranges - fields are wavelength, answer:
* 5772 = 20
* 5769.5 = 20.3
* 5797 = 20.01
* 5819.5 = 17.98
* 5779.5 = 20.2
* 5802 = 21.56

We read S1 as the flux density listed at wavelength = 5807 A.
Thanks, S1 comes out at 21.18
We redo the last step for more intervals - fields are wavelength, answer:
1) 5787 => 19.81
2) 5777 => 20.27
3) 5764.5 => 19.41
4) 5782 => 20.04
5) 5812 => 20.64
